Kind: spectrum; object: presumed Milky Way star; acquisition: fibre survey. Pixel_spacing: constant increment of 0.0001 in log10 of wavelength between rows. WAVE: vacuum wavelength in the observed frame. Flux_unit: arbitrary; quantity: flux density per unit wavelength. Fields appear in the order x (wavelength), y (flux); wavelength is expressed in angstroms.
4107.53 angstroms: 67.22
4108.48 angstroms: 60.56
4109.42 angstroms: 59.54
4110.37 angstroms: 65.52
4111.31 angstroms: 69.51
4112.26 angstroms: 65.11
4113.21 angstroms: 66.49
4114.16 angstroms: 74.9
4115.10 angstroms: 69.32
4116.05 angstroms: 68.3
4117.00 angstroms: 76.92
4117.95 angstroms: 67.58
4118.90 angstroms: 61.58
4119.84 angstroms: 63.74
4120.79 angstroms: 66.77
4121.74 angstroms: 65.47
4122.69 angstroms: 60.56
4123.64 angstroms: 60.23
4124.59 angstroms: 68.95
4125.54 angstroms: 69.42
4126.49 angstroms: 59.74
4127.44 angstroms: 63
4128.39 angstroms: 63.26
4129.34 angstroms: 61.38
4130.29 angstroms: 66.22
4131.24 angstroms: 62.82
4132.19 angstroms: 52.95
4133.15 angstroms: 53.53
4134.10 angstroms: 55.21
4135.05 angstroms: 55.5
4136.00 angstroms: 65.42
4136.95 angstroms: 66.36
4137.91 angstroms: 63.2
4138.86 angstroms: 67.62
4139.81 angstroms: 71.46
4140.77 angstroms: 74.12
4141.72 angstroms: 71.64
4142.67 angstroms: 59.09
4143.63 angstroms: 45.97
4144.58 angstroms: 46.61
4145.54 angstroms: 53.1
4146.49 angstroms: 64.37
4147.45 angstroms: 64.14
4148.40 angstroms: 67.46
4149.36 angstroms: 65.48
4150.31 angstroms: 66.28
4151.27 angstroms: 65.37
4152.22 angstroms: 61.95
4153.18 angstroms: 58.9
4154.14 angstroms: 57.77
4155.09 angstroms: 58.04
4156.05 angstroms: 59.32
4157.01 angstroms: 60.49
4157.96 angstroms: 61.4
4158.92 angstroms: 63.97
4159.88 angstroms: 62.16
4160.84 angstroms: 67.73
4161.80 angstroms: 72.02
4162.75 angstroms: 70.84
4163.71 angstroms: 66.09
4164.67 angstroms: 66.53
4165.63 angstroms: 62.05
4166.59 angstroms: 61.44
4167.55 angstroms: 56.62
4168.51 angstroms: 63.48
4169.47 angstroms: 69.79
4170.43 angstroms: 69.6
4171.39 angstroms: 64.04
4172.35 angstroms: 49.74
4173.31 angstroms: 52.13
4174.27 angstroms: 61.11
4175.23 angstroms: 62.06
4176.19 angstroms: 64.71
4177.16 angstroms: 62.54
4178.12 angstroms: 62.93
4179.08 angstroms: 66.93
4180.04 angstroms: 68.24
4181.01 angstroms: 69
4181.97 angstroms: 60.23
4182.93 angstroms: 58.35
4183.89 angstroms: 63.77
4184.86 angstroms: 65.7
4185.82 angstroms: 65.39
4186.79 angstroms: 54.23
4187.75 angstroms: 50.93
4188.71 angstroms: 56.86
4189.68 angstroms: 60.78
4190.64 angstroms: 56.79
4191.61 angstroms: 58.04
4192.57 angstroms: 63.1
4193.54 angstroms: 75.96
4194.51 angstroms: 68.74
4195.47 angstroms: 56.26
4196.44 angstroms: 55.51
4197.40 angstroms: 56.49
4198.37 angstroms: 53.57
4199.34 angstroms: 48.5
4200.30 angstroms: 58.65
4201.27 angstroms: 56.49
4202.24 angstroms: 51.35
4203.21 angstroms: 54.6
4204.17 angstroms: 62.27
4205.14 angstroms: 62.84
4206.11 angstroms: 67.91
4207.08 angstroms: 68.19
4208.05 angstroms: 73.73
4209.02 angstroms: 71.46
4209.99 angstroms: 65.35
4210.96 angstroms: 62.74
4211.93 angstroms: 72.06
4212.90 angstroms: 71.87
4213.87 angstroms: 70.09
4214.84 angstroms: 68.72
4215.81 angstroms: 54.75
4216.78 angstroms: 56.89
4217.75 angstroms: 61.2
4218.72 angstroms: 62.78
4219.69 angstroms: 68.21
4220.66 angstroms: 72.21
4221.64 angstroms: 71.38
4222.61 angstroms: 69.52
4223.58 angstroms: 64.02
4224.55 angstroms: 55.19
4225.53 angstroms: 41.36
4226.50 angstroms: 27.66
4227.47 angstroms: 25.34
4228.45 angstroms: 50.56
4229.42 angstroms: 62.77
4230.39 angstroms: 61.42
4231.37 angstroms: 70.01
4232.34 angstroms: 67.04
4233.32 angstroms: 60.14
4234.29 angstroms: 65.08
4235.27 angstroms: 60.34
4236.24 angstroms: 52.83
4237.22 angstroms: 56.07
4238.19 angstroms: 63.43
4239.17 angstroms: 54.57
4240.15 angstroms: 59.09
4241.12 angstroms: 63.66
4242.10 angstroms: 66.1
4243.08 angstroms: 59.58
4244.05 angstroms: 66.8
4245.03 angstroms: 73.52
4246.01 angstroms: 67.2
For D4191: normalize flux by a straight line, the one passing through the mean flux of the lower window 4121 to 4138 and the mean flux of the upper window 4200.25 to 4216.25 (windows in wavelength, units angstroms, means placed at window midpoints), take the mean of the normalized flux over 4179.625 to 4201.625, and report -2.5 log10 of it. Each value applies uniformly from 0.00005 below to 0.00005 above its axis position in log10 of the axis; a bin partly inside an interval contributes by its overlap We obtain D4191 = 0.07 mag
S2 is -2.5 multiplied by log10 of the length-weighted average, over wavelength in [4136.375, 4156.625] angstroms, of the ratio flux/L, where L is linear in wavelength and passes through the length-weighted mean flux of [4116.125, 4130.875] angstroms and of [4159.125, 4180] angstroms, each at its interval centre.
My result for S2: 0.04 mag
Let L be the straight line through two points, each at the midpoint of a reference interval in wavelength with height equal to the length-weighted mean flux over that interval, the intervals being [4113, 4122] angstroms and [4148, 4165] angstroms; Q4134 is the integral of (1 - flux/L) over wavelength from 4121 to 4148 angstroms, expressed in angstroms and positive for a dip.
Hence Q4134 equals 1.82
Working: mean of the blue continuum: 68.2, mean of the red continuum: 64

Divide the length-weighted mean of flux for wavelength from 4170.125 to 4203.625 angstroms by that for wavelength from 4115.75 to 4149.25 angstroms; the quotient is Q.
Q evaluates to 0.95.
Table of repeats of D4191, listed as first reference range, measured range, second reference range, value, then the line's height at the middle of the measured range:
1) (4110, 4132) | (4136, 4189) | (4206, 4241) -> 0.02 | 63.9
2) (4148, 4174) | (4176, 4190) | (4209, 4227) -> 0.01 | 62.7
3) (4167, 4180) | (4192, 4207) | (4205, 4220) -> 0.09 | 64.9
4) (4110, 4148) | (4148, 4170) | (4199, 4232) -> -0.02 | 62.7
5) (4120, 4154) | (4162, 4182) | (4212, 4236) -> -0.04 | 61.4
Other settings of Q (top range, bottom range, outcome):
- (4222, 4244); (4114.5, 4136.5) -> 0.90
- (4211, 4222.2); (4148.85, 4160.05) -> 1.07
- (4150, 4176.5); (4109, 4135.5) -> 0.98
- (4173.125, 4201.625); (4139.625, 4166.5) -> 0.96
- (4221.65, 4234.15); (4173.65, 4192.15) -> 0.90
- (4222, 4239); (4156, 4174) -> 0.89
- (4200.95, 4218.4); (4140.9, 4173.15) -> 1.03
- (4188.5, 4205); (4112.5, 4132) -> 0.89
